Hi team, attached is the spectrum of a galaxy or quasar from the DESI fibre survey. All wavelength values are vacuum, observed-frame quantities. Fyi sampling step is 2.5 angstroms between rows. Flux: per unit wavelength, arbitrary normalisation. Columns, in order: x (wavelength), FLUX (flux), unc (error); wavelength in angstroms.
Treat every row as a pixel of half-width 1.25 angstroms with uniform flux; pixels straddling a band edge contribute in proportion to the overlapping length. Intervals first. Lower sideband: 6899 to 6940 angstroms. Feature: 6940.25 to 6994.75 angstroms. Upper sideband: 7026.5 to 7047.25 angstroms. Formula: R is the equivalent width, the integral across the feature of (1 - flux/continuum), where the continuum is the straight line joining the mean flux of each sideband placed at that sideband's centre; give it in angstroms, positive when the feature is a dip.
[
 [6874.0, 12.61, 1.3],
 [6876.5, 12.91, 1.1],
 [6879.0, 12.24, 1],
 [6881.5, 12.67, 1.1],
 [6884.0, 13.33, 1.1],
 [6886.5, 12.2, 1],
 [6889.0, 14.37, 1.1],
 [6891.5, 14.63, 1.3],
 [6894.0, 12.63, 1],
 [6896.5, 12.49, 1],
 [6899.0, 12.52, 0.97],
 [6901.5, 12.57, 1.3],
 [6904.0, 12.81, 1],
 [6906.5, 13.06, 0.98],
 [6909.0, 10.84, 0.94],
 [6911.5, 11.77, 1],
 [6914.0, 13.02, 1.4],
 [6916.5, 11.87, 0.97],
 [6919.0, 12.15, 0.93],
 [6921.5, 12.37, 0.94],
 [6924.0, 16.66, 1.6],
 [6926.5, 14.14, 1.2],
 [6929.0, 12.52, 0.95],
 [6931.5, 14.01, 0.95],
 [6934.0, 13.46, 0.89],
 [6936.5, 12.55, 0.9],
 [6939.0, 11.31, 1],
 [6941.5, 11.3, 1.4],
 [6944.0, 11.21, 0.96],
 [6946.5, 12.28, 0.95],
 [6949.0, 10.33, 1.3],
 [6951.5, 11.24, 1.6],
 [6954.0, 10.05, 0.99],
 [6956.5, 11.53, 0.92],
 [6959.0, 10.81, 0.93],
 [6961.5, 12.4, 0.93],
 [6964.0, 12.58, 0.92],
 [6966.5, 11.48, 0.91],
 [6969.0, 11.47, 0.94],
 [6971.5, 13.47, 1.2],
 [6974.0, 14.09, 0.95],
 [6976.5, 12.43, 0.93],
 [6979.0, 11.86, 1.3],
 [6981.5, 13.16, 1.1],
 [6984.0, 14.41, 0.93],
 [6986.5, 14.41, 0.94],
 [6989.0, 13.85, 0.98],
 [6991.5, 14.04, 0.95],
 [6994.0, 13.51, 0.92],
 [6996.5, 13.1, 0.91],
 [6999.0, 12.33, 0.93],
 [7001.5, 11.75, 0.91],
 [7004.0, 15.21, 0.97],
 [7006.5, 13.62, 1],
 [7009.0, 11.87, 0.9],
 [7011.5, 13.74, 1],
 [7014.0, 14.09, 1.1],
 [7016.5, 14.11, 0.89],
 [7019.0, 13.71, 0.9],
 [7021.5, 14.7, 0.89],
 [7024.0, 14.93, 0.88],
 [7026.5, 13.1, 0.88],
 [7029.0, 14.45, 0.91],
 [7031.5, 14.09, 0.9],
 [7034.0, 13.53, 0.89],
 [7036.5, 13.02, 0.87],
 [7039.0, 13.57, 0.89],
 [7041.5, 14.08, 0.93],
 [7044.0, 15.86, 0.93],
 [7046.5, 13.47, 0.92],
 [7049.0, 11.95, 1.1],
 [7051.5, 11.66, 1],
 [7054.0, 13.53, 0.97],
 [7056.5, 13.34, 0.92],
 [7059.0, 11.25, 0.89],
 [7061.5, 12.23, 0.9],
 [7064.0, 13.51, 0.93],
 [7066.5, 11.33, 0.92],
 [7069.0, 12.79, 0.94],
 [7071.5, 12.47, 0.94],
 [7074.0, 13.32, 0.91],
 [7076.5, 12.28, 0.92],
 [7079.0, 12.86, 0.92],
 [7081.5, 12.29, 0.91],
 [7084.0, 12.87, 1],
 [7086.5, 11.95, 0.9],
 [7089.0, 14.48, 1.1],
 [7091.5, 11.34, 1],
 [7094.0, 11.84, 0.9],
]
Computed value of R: 3.9 angstroms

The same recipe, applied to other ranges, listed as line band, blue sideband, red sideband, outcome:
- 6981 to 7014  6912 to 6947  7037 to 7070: -1.6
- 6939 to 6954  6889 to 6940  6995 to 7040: 2.2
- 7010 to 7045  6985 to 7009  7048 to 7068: -3.1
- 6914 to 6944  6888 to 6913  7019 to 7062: 0.1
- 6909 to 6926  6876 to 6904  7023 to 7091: 0.1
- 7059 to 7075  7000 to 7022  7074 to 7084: 0.4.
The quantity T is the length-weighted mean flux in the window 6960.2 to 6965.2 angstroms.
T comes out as 12.5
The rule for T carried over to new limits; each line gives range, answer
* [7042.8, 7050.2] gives 13.8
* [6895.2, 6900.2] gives 12.5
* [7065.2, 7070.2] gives 12.1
